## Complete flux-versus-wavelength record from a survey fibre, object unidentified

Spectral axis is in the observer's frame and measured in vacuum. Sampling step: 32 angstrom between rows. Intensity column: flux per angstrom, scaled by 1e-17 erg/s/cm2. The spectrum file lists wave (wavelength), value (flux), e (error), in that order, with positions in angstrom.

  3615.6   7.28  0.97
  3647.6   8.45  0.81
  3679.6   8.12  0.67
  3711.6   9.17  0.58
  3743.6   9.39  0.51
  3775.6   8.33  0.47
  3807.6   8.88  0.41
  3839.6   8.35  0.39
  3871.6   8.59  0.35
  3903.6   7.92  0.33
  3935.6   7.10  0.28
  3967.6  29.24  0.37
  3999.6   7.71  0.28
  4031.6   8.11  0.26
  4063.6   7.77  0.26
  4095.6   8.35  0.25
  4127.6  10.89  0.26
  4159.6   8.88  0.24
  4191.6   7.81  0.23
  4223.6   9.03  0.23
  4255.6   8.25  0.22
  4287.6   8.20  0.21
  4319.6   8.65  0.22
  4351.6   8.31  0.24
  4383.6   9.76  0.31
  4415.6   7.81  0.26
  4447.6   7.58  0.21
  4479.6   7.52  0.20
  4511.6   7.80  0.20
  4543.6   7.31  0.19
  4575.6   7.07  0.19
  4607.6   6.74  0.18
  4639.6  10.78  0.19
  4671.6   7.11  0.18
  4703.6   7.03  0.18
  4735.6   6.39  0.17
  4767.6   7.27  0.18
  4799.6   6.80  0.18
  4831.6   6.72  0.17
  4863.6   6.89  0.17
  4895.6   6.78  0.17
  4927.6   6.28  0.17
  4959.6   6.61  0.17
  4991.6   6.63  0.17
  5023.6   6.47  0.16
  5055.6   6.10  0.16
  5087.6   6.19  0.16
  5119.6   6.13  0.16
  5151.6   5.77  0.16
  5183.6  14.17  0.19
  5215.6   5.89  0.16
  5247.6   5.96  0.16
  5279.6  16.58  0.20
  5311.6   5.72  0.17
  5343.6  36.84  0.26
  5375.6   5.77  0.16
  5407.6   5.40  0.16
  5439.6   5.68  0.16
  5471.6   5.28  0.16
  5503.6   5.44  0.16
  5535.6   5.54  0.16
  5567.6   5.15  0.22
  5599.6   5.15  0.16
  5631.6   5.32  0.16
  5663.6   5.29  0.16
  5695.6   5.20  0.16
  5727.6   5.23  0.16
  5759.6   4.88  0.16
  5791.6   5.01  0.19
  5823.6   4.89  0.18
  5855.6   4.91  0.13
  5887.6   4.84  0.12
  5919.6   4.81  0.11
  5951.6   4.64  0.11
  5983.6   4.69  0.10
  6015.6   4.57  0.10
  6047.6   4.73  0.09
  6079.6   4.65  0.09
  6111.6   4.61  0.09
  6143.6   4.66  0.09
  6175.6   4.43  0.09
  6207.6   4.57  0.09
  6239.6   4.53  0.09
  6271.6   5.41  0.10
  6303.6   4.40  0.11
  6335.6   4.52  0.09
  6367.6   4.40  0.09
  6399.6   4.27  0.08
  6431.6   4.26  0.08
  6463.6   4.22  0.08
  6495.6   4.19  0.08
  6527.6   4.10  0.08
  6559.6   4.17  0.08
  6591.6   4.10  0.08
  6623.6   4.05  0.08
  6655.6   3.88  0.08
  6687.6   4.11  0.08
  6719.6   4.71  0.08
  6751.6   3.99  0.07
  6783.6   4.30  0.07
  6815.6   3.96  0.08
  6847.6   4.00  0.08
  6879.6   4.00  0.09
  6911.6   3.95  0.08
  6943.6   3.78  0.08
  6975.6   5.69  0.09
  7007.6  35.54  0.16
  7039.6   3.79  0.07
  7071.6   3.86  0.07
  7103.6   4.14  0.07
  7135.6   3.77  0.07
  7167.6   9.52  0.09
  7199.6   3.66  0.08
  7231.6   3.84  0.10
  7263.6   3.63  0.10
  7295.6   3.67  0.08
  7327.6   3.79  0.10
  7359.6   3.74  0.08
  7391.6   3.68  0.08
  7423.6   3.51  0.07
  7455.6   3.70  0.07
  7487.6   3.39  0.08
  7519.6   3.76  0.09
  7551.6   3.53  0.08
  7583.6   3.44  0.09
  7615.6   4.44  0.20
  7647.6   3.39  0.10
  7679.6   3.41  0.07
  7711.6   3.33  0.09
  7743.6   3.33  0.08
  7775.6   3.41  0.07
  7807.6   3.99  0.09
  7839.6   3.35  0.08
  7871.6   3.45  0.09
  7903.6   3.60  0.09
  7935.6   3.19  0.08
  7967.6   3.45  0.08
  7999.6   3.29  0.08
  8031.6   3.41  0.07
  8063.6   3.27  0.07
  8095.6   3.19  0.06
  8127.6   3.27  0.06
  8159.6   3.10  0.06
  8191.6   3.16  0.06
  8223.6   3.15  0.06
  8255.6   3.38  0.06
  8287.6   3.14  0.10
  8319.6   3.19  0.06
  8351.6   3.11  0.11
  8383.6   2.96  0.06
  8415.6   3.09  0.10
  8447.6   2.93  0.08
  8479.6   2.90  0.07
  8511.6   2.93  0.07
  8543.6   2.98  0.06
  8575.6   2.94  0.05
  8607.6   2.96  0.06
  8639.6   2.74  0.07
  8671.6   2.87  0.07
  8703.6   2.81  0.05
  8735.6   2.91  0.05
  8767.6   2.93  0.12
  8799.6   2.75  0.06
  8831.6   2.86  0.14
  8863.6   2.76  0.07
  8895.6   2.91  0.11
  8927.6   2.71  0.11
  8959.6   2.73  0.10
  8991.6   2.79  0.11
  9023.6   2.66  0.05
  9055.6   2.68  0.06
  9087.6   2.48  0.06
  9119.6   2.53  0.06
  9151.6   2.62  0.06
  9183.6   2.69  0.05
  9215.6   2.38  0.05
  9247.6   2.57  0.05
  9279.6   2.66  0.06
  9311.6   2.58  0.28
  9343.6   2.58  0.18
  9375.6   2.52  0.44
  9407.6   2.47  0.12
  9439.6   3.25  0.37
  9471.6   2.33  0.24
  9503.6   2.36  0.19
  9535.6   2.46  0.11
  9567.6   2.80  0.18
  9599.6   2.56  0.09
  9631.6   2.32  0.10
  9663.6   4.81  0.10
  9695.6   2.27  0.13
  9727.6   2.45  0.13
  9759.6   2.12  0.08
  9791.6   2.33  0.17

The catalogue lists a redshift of 0.065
